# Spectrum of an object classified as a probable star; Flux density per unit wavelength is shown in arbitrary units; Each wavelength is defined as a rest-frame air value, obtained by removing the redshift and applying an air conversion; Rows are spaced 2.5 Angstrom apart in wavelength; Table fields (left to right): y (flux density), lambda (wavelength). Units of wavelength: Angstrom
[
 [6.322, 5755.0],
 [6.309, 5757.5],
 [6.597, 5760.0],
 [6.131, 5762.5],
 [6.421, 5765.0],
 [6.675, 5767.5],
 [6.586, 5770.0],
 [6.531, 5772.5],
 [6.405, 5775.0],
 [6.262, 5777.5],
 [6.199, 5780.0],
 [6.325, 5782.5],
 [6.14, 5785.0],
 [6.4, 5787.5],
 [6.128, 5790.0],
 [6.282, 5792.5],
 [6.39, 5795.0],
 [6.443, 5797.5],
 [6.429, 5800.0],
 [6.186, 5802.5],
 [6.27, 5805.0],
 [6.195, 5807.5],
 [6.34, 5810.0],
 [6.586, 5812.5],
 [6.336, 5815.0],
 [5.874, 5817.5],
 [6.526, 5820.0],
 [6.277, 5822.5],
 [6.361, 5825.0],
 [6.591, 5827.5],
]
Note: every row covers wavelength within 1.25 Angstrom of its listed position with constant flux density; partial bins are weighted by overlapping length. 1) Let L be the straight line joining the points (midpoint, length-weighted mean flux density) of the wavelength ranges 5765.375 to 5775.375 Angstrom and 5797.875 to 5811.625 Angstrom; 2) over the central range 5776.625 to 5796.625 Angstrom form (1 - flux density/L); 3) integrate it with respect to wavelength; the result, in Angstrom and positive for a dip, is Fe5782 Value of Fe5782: 0.5 Angstrom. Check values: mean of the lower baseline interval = 6.55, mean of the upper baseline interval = 6.3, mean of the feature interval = 6.27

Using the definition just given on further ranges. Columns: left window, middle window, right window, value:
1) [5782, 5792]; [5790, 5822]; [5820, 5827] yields 0.0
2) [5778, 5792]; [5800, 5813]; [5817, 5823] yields -0.1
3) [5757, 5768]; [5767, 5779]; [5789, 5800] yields -0.2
